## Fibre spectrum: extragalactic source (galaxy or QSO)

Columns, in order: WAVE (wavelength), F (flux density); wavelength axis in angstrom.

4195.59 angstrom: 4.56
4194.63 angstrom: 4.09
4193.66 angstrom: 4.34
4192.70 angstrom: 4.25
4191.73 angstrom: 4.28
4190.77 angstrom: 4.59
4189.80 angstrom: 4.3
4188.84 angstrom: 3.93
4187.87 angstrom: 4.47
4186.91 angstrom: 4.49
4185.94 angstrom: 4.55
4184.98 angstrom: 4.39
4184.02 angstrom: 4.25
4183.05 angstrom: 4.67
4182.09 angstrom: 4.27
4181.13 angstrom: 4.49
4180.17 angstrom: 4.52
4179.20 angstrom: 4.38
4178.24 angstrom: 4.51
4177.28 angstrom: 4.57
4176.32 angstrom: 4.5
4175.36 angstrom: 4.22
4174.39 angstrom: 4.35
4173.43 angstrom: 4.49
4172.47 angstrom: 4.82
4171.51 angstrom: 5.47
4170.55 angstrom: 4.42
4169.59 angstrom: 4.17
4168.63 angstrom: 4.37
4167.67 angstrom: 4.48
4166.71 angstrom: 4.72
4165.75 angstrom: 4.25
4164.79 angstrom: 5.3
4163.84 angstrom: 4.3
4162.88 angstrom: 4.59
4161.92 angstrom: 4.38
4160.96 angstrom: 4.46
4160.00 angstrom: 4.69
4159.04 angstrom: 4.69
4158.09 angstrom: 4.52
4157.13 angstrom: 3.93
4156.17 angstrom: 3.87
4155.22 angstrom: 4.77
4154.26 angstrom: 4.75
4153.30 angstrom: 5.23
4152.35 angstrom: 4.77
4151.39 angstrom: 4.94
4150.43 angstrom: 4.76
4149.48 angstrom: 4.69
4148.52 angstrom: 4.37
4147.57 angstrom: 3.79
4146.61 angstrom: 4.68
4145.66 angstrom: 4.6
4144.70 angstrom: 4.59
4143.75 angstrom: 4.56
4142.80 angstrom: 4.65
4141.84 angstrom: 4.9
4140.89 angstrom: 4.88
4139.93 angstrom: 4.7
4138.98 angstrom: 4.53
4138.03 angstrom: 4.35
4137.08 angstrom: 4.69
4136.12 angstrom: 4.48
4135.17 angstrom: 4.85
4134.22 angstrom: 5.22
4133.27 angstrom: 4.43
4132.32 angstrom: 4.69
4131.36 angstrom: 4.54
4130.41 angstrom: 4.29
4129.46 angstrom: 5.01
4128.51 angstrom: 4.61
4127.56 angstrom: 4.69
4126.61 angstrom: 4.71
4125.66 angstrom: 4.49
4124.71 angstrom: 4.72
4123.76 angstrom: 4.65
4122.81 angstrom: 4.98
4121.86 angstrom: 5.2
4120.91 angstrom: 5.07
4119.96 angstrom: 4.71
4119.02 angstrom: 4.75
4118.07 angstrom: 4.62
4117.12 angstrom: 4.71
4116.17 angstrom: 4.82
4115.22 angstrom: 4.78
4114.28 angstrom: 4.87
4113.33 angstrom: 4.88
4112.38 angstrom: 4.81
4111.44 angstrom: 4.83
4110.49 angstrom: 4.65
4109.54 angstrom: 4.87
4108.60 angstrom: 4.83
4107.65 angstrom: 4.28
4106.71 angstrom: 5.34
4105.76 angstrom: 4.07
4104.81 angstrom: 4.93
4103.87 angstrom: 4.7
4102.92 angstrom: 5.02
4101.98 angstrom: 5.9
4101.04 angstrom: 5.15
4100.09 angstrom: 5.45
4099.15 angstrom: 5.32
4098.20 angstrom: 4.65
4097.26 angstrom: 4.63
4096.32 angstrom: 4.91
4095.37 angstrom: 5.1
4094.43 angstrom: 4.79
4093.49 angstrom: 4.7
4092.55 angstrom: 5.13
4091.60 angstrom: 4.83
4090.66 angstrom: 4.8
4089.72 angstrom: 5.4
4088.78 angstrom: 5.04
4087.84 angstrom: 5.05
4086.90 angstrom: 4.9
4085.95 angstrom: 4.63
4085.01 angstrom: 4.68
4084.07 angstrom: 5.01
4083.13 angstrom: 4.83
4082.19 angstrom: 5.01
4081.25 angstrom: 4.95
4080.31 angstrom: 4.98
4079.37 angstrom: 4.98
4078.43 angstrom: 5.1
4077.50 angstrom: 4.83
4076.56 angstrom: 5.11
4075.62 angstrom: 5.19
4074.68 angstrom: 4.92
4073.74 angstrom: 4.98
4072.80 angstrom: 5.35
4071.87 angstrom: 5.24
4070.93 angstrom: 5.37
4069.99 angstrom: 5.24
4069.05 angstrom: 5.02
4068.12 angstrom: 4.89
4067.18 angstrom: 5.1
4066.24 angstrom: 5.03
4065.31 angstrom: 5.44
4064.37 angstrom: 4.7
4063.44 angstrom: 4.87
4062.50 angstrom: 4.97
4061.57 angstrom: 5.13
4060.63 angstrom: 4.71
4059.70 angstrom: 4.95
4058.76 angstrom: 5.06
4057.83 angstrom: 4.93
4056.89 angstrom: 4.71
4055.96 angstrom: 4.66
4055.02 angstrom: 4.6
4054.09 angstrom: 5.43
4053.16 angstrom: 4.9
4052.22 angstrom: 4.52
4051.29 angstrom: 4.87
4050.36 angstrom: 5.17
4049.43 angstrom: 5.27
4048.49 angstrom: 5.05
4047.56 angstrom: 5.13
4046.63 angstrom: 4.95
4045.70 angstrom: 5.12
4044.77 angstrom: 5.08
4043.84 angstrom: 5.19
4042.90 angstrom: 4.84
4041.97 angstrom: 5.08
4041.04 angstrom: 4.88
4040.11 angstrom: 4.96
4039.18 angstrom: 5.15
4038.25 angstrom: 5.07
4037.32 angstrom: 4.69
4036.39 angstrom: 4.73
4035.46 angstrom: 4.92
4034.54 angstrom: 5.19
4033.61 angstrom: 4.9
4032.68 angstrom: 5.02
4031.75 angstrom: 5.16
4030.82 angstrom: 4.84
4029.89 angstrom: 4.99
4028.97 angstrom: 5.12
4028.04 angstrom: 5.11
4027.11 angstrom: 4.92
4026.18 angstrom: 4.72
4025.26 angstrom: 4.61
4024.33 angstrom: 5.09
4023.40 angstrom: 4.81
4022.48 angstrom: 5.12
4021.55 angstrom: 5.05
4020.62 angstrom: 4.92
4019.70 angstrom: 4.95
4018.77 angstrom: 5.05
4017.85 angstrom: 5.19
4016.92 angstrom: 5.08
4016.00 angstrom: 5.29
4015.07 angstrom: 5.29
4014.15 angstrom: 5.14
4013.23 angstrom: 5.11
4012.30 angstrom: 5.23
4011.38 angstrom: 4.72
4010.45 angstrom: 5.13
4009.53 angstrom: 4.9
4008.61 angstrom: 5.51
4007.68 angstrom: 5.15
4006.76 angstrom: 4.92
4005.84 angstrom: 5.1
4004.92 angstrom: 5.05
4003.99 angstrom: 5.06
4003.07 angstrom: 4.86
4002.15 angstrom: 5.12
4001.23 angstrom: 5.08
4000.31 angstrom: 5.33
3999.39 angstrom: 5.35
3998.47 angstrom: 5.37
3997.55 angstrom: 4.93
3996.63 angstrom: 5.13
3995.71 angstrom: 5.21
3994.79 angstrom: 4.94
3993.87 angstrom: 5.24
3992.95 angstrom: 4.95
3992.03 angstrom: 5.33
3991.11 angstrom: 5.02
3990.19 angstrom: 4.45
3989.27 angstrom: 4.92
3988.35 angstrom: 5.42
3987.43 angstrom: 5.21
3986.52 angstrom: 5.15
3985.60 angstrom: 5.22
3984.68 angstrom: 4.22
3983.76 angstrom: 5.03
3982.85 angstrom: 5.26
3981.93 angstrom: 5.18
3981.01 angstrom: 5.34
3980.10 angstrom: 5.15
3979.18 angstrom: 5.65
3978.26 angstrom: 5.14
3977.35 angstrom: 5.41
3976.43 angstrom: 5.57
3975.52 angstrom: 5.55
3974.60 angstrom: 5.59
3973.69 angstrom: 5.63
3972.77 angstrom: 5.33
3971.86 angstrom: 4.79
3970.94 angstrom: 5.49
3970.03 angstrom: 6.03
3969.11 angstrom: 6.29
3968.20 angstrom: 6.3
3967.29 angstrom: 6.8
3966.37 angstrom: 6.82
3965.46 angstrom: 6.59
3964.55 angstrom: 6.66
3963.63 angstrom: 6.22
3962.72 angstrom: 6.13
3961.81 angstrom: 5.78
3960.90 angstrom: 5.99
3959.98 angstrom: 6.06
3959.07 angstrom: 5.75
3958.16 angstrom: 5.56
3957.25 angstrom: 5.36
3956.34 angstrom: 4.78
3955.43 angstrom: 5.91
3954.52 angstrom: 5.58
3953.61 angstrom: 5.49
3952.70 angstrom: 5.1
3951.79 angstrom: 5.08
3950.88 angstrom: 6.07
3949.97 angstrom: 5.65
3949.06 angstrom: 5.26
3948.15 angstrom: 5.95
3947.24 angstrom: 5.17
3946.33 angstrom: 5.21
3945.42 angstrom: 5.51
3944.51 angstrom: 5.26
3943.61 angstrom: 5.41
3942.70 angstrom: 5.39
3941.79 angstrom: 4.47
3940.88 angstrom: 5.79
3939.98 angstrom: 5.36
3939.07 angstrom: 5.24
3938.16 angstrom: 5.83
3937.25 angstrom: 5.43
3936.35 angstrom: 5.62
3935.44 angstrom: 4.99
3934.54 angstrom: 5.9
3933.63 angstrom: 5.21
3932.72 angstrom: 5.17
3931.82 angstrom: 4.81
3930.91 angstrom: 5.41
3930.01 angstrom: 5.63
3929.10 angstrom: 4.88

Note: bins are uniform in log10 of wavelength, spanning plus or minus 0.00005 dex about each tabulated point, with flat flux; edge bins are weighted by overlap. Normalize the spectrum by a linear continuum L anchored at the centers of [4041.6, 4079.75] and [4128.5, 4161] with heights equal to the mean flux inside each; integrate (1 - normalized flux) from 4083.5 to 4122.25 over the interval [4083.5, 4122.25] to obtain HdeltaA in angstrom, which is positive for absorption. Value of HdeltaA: -0.7 angstrom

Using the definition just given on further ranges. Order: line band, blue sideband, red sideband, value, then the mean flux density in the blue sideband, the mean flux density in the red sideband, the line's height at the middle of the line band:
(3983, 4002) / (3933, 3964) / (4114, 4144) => 0.9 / 5.51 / 4.72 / 5.32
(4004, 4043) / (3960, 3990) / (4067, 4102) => 2.4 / 5.61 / 5.02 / 5.35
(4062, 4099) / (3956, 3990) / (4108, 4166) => 0.0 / 5.6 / 4.67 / 4.99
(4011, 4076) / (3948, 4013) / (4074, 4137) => 1.6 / 5.41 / 4.86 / 5.13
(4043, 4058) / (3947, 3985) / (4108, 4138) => 0.6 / 5.64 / 4.75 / 5.16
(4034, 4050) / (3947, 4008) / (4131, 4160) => 0.3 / 5.44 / 4.62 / 5.12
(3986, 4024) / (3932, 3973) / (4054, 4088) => 1.8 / 5.64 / 4.98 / 5.35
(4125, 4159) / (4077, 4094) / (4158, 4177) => 0.4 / 4.94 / 4.56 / 4.68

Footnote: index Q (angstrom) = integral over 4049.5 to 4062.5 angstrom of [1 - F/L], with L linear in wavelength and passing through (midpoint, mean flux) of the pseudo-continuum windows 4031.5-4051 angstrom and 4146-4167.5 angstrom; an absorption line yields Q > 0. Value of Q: 0.15 angstrom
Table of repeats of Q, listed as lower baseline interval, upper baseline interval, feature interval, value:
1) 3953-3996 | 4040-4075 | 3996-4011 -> 0.6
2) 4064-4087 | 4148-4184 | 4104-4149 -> 0.6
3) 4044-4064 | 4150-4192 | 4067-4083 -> -0.6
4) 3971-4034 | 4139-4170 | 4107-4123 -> -0.3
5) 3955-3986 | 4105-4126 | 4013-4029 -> 1.0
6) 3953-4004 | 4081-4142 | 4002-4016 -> 0.6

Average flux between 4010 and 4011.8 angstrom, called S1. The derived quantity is 4.91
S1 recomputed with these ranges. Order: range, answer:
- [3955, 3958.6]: 5.4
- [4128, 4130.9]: 4.64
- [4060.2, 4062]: 4.91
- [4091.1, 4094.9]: 4.86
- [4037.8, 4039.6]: 5.11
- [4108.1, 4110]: 4.85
